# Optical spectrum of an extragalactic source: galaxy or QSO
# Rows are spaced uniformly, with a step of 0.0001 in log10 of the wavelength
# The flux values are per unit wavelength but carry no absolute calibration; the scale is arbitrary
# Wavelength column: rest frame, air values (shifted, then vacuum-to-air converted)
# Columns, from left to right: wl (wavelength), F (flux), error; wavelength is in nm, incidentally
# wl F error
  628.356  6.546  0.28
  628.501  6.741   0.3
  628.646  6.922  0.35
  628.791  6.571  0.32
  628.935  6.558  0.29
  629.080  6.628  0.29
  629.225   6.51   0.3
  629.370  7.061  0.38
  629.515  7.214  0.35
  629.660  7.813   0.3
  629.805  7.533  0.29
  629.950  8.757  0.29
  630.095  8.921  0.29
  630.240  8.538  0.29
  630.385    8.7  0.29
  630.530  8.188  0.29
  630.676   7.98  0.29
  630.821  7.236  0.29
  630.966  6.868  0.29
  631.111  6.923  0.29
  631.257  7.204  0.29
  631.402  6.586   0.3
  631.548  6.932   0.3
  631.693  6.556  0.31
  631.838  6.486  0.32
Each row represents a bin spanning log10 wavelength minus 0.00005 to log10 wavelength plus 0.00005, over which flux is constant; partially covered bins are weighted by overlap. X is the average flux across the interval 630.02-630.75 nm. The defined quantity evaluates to 8.46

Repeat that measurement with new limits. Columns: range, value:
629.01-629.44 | 6.73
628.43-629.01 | 6.7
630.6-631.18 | 7.26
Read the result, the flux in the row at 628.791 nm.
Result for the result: 6.571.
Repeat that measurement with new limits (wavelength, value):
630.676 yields 7.98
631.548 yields 6.932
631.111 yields 6.923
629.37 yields 7.061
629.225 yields 6.51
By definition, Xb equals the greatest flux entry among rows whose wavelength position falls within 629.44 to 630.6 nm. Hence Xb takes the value 8.921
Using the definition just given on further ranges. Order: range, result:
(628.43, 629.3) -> 6.922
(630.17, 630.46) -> 8.7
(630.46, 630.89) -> 8.188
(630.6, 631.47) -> 7.98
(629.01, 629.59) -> 7.214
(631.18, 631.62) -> 7.204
